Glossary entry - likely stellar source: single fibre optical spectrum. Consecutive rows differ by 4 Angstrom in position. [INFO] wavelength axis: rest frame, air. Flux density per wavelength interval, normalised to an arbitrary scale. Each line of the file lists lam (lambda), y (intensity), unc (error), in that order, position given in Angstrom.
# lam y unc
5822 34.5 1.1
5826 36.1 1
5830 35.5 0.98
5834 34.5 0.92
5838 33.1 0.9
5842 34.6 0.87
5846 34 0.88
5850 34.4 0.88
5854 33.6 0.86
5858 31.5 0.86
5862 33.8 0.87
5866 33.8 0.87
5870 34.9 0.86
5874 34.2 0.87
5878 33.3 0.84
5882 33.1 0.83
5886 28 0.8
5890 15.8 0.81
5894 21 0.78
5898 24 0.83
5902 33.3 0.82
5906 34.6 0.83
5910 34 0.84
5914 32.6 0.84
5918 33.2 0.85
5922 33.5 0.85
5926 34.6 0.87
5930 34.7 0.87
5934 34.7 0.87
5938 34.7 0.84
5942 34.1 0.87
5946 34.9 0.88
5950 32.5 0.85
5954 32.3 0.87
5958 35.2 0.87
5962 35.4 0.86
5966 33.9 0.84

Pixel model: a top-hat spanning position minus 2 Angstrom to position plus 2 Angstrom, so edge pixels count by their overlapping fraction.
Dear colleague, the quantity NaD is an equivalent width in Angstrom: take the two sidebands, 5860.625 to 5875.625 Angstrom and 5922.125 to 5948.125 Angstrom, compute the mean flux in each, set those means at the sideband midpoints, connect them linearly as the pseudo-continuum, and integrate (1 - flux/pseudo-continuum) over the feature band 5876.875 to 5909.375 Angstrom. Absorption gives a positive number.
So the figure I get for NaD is 5.98 Angstrom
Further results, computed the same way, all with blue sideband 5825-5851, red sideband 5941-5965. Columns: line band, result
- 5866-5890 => 2.1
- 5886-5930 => 5.7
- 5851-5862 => 0.5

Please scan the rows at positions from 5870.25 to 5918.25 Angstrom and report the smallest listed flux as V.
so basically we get 15.8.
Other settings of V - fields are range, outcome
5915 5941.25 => 33.2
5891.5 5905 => 21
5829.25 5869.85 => 31.5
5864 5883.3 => 33.1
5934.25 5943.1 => 34.1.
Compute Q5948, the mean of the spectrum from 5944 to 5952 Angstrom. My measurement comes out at 33.7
